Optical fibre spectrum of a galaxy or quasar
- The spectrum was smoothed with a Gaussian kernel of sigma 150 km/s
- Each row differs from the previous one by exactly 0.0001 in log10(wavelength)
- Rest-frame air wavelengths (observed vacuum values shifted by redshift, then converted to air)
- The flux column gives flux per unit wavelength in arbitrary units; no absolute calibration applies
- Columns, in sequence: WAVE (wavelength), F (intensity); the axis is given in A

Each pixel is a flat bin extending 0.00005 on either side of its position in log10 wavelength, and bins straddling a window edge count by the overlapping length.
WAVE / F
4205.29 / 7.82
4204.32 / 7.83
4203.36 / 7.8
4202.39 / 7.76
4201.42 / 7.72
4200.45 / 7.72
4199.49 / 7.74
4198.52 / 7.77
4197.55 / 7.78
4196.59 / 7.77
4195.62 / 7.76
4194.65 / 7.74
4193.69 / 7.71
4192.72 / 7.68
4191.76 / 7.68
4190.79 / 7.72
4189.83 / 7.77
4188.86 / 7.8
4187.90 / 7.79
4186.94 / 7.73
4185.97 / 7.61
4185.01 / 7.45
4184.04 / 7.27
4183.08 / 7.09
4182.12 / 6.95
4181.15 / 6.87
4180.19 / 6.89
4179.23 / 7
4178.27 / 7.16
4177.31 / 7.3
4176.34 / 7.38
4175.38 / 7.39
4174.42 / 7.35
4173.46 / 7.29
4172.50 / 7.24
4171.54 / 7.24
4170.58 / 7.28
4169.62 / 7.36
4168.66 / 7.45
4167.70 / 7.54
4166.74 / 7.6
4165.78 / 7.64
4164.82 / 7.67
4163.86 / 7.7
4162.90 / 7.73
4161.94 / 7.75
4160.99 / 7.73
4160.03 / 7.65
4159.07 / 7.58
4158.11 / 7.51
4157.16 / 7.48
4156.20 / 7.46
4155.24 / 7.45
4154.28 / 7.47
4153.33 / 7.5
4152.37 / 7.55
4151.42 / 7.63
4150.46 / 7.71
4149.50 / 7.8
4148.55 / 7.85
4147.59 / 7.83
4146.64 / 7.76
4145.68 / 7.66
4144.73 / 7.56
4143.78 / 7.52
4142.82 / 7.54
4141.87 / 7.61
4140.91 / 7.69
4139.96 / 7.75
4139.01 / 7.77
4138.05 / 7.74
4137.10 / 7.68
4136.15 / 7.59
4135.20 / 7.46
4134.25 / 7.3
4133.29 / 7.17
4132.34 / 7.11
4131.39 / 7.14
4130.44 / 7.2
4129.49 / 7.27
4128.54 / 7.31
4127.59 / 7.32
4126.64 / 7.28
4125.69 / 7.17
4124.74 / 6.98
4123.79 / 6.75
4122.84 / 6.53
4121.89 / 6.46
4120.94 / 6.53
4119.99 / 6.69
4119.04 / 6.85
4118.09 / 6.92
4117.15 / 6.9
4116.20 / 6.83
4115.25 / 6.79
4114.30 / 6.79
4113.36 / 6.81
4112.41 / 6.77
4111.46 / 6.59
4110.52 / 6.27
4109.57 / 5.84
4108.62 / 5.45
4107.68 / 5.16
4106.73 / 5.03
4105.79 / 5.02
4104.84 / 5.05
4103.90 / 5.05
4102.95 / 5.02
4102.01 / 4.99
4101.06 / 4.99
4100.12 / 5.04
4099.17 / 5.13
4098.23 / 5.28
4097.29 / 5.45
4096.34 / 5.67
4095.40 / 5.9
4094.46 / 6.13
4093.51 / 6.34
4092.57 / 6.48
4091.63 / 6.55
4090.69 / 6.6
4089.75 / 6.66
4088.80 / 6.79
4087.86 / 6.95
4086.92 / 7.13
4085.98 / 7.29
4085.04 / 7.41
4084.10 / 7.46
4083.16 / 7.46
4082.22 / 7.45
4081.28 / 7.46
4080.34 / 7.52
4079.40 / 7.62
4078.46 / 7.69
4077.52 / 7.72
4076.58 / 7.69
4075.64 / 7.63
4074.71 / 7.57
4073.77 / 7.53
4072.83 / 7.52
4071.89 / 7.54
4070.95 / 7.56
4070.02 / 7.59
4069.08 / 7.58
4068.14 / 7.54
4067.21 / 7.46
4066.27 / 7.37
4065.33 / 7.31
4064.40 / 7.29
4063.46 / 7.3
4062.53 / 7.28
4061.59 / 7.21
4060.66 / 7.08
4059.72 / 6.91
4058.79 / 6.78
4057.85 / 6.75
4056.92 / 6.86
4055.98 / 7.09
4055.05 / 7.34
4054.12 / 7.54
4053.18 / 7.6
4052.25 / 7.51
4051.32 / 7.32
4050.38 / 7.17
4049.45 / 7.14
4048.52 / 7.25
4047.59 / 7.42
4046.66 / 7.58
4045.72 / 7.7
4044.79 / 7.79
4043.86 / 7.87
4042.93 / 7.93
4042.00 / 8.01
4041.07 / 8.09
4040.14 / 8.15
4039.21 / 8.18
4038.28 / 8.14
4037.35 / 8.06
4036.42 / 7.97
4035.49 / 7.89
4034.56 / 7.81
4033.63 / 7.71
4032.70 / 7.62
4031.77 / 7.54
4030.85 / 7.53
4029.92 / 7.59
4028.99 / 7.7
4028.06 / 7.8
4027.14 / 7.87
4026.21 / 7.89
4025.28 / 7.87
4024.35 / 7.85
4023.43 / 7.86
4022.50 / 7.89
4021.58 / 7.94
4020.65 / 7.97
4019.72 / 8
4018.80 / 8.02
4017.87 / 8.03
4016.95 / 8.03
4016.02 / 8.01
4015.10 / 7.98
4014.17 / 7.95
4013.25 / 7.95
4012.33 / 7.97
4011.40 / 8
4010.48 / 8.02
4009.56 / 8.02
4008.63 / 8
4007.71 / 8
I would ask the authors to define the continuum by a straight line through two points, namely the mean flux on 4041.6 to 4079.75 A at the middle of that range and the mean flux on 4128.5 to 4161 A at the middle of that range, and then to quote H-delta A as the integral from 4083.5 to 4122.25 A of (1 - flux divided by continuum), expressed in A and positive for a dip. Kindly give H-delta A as 6.8 A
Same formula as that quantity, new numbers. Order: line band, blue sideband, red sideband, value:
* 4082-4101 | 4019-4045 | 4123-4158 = 3.1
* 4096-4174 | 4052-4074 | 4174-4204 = 5.2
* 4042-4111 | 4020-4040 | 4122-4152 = 7.5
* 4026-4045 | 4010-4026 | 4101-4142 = -0.3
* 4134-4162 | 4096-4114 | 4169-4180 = -4.4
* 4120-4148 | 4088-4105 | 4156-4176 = -2.6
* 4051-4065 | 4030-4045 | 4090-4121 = 0.2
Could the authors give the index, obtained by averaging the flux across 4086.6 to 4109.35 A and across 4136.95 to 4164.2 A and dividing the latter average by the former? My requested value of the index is 1.33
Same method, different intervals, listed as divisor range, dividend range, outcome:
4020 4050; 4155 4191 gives 0.95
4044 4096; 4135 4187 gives 1.03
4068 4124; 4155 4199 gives 1.14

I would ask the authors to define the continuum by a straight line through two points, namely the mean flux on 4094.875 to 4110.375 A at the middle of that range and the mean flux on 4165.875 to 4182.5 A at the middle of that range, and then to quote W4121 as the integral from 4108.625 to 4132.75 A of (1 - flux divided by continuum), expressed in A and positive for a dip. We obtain -4.3 A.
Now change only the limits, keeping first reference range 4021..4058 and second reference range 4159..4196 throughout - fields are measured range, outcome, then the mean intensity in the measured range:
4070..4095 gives 1.29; 7.22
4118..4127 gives 0.89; 6.8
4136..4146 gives -0.16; 7.65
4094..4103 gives 2.63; 5.38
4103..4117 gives 2.99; 5.95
